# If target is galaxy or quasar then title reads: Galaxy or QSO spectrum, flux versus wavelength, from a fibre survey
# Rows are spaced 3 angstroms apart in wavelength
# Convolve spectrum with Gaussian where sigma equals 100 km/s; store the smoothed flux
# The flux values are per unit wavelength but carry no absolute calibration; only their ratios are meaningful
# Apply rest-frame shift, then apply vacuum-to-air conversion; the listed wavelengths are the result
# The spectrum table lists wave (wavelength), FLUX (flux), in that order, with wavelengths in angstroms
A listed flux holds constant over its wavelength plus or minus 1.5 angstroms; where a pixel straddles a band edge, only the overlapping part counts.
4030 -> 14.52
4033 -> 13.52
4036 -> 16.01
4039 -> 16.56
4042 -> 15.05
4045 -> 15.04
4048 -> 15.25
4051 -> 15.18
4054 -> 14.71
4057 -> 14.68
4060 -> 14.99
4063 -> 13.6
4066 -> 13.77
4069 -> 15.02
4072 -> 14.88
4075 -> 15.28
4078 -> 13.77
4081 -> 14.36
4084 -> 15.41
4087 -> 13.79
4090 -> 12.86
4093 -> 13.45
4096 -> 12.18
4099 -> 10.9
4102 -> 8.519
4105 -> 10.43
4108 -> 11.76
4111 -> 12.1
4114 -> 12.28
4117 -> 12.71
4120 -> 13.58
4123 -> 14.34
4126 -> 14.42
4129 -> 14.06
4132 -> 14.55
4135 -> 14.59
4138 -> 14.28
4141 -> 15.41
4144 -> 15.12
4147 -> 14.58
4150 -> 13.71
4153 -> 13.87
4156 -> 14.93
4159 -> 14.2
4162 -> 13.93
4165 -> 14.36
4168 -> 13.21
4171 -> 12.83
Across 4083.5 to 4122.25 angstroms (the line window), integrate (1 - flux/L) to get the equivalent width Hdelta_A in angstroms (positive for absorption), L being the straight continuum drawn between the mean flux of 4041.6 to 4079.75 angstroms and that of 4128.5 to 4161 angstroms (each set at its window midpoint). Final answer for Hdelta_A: 6.2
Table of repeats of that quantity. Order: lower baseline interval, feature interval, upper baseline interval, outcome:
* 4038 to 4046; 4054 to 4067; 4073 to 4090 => 0.57 angstroms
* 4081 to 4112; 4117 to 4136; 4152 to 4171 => -1.56 angstroms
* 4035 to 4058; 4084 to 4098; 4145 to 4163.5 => 1.53 angstroms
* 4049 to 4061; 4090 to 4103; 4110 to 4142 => 2.49 angstroms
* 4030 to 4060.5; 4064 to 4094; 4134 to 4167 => 1.23 angstroms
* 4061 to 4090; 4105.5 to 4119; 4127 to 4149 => 2.22 angstroms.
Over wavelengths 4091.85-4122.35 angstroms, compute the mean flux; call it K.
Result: 11.8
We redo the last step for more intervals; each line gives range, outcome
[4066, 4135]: 13.3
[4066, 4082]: 14.6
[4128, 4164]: 14.4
